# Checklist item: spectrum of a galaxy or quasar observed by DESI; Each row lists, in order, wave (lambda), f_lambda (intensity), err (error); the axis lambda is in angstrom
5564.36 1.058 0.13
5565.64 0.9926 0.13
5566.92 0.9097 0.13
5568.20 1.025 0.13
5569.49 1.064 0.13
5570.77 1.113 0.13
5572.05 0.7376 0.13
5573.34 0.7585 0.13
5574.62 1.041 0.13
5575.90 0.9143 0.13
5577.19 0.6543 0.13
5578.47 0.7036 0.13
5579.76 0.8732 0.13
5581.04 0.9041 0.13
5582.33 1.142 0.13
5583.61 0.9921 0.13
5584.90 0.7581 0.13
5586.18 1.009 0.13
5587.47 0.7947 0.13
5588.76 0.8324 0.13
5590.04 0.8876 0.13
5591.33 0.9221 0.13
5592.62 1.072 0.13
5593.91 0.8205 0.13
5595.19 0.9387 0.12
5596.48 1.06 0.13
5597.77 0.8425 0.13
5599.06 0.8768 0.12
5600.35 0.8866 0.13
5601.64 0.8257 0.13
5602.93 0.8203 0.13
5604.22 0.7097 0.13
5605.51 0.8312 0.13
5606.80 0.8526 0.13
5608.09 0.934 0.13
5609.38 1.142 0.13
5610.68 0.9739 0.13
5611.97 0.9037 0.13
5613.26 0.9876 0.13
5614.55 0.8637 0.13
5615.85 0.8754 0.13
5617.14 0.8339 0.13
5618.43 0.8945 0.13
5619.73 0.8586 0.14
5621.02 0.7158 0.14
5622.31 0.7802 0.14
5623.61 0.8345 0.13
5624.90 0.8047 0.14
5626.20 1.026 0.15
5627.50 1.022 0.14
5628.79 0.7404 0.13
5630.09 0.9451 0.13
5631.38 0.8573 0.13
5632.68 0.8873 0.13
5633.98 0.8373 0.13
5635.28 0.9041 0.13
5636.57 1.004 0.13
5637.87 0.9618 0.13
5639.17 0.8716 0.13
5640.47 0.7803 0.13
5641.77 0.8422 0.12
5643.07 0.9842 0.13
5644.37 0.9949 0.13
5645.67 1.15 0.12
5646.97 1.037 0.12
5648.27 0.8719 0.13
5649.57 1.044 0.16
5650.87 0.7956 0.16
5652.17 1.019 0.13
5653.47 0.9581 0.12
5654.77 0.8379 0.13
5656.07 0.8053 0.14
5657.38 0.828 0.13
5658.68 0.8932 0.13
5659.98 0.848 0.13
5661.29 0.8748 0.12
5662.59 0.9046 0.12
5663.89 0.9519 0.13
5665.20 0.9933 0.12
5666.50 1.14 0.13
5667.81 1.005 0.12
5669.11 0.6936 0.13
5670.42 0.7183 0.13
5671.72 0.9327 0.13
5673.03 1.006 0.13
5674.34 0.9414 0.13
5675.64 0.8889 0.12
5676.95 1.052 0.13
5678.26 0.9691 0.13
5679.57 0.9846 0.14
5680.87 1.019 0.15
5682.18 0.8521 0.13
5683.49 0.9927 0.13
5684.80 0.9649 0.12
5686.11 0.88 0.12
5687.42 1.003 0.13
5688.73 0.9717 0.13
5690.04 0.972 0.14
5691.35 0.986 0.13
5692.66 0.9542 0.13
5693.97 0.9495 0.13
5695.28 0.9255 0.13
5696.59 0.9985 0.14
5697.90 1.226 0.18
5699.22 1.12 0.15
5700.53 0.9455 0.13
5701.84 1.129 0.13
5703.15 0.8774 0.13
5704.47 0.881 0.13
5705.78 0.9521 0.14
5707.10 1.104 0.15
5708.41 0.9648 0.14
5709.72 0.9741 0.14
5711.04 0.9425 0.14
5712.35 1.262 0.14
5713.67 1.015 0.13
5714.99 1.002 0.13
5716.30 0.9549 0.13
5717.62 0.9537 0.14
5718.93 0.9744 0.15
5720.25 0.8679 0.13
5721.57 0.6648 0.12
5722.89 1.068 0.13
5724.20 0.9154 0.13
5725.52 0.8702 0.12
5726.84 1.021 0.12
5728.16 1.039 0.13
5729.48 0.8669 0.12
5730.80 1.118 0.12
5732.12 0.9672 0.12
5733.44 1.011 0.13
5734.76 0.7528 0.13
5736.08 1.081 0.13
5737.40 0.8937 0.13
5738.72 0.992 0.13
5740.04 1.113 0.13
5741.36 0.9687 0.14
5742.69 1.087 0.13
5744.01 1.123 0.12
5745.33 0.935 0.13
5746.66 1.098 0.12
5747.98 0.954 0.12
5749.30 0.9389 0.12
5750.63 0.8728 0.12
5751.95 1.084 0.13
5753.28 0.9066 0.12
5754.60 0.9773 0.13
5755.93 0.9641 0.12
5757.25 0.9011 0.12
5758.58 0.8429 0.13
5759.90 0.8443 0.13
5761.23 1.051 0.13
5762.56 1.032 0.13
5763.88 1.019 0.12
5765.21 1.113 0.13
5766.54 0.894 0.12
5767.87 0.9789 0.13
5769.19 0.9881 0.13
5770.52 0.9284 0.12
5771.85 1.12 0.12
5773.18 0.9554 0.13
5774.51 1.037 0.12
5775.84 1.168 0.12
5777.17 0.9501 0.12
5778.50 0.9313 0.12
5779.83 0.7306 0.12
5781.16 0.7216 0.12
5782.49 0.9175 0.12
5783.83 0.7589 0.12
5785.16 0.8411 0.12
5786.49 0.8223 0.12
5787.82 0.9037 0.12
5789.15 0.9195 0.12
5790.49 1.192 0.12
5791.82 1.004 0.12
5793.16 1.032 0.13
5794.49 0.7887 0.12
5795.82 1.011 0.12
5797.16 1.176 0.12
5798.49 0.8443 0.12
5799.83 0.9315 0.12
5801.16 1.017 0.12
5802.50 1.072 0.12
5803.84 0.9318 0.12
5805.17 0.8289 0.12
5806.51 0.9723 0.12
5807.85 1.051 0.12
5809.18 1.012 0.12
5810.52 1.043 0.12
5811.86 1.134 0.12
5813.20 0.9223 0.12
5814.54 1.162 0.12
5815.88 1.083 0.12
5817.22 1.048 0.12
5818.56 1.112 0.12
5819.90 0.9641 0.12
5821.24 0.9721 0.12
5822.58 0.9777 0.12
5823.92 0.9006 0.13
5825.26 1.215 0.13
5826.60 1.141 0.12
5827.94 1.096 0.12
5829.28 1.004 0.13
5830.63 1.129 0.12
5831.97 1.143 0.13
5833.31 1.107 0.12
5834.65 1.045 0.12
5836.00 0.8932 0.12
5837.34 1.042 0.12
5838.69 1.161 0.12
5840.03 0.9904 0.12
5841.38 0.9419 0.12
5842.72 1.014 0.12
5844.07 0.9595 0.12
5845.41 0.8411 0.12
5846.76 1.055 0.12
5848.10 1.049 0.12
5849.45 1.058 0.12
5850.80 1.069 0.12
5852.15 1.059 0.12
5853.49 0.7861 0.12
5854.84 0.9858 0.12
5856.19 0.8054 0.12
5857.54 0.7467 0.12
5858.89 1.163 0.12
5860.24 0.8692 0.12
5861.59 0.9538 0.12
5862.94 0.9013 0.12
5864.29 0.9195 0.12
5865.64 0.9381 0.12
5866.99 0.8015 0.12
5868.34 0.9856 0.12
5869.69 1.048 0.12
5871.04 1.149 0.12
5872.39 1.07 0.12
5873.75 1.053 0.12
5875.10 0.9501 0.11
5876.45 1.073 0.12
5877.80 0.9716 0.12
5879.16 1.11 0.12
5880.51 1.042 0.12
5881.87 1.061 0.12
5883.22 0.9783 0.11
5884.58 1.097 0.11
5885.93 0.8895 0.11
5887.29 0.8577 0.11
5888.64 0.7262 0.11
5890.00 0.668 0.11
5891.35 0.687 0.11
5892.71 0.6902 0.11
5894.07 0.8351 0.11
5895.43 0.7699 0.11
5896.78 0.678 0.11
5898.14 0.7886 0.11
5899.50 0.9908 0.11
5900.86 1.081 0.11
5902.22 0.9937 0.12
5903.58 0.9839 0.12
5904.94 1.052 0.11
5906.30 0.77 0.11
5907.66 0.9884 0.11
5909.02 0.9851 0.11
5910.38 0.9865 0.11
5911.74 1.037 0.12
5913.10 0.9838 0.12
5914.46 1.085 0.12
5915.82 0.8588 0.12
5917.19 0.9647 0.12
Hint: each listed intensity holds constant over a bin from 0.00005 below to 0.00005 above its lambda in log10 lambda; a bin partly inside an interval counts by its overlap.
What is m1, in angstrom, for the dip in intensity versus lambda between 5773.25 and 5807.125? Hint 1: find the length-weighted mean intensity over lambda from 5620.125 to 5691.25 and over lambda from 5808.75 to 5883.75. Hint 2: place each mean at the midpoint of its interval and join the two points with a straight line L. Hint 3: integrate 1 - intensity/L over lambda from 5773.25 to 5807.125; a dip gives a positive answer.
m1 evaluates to 1.5 angstrom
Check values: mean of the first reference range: 0.919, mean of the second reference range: 1.01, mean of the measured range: 0.94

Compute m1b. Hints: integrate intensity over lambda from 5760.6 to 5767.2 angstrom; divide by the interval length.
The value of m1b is 1.02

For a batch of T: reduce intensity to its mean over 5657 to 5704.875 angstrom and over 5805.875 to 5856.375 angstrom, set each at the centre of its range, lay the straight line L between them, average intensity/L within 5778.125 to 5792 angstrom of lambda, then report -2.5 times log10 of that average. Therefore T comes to 0.143 mag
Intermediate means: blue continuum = 0.955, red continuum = 1.03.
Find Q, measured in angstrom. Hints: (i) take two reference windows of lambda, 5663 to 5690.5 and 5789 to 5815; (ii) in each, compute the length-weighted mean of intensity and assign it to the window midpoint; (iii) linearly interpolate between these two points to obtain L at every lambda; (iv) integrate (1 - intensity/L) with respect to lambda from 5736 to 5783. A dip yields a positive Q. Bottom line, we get 0.5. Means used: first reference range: 0.949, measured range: 0.974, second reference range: 1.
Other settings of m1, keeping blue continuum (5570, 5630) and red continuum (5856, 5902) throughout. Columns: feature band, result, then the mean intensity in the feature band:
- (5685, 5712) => -2.7 angstrom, 0.991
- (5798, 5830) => -3.6 angstrom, 1.02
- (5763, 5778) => -1.7 angstrom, 1.01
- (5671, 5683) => -0.8 angstrom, 0.96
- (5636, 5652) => -1.0 angstrom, 0.946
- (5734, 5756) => -1.9 angstrom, 0.985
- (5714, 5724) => -0.3 angstrom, 0.929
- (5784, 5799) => -0.7 angstrom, 0.953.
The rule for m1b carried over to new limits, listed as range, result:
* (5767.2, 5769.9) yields 0.984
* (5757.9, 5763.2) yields 0.941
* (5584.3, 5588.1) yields 0.856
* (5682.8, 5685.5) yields 0.974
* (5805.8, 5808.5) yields 1.01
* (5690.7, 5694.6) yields 0.964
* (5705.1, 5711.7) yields 0.988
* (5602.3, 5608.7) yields 0.829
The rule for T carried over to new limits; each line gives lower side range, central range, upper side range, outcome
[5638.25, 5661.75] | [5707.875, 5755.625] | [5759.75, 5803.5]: -0.040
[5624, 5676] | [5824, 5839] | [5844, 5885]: -0.111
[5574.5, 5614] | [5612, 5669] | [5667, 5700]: 0.029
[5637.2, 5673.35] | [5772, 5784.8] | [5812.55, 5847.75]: 0.098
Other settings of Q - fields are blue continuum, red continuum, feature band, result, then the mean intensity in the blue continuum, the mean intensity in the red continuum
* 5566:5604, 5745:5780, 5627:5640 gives 0.3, 0.901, 0.975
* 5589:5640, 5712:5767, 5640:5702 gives -1.4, 0.892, 0.975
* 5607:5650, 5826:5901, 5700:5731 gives -1.4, 0.913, 0.962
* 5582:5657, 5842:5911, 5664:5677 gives -0.3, 0.903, 0.941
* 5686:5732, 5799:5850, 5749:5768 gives 0.8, 0.982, 1.03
